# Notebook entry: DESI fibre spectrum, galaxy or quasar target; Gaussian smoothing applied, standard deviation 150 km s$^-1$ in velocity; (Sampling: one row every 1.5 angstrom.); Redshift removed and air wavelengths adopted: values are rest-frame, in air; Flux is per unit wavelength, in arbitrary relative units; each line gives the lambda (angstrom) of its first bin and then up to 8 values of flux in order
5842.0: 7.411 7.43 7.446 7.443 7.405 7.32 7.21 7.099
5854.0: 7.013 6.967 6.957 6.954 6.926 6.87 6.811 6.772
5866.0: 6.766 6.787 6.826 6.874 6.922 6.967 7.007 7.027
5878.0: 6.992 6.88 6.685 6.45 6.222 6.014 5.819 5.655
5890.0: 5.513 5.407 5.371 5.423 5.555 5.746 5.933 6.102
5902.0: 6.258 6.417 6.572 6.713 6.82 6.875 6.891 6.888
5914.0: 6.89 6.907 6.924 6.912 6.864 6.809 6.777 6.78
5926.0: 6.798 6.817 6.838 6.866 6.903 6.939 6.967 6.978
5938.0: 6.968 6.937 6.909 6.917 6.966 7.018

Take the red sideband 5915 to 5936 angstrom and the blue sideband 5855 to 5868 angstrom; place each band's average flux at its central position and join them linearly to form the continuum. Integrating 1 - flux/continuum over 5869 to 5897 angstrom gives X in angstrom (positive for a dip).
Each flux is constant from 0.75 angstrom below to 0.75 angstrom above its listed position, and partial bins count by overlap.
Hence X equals 2.4 angstrom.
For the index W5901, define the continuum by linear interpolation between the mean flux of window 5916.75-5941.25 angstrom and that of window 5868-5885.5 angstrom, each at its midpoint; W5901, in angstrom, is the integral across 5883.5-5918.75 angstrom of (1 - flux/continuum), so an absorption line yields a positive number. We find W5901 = 3.05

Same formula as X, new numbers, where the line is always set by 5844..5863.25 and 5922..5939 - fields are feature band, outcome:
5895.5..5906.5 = 1.3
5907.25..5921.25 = 0.1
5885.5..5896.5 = 2.3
